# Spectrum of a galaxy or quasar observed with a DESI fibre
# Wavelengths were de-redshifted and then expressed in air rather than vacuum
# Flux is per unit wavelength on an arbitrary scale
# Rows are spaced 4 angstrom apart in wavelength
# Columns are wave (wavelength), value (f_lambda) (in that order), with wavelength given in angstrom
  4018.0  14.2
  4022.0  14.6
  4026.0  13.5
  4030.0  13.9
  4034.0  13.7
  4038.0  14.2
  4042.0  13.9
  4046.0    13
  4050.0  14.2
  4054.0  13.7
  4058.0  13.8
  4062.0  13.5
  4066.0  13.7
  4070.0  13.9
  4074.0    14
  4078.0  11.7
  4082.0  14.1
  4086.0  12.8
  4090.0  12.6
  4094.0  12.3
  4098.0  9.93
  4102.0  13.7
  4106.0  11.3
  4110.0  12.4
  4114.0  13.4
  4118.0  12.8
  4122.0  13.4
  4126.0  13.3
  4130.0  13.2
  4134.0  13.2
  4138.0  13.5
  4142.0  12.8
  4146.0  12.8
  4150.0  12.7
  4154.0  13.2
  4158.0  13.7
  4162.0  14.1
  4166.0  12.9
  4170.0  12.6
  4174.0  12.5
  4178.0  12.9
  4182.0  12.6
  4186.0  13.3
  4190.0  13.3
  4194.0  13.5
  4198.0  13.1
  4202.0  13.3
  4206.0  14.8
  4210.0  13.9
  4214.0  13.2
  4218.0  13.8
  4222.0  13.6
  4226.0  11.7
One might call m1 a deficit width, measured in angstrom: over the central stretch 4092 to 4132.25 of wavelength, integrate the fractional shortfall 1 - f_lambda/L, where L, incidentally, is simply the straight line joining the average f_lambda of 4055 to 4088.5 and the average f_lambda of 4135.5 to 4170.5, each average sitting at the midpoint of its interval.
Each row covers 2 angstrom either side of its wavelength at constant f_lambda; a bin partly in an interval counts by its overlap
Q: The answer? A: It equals 2.19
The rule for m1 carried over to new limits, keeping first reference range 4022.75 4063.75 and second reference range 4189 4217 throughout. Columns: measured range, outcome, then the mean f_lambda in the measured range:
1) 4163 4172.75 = 0.6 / 12.9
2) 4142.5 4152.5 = 0.6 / 12.8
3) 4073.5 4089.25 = 0.8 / 13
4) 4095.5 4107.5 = 1.8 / 11.7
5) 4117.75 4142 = 0.8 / 13.2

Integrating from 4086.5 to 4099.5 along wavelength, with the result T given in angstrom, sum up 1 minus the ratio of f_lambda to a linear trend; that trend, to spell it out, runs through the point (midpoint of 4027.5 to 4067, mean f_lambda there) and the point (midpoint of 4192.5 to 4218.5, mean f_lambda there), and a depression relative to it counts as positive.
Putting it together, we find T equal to 1.8 angstrom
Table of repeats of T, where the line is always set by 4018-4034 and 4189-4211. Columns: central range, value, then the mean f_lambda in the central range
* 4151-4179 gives 1.23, 13.1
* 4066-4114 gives 4.07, 12.7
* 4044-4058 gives 0.28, 13.7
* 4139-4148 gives 0.58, 12.9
